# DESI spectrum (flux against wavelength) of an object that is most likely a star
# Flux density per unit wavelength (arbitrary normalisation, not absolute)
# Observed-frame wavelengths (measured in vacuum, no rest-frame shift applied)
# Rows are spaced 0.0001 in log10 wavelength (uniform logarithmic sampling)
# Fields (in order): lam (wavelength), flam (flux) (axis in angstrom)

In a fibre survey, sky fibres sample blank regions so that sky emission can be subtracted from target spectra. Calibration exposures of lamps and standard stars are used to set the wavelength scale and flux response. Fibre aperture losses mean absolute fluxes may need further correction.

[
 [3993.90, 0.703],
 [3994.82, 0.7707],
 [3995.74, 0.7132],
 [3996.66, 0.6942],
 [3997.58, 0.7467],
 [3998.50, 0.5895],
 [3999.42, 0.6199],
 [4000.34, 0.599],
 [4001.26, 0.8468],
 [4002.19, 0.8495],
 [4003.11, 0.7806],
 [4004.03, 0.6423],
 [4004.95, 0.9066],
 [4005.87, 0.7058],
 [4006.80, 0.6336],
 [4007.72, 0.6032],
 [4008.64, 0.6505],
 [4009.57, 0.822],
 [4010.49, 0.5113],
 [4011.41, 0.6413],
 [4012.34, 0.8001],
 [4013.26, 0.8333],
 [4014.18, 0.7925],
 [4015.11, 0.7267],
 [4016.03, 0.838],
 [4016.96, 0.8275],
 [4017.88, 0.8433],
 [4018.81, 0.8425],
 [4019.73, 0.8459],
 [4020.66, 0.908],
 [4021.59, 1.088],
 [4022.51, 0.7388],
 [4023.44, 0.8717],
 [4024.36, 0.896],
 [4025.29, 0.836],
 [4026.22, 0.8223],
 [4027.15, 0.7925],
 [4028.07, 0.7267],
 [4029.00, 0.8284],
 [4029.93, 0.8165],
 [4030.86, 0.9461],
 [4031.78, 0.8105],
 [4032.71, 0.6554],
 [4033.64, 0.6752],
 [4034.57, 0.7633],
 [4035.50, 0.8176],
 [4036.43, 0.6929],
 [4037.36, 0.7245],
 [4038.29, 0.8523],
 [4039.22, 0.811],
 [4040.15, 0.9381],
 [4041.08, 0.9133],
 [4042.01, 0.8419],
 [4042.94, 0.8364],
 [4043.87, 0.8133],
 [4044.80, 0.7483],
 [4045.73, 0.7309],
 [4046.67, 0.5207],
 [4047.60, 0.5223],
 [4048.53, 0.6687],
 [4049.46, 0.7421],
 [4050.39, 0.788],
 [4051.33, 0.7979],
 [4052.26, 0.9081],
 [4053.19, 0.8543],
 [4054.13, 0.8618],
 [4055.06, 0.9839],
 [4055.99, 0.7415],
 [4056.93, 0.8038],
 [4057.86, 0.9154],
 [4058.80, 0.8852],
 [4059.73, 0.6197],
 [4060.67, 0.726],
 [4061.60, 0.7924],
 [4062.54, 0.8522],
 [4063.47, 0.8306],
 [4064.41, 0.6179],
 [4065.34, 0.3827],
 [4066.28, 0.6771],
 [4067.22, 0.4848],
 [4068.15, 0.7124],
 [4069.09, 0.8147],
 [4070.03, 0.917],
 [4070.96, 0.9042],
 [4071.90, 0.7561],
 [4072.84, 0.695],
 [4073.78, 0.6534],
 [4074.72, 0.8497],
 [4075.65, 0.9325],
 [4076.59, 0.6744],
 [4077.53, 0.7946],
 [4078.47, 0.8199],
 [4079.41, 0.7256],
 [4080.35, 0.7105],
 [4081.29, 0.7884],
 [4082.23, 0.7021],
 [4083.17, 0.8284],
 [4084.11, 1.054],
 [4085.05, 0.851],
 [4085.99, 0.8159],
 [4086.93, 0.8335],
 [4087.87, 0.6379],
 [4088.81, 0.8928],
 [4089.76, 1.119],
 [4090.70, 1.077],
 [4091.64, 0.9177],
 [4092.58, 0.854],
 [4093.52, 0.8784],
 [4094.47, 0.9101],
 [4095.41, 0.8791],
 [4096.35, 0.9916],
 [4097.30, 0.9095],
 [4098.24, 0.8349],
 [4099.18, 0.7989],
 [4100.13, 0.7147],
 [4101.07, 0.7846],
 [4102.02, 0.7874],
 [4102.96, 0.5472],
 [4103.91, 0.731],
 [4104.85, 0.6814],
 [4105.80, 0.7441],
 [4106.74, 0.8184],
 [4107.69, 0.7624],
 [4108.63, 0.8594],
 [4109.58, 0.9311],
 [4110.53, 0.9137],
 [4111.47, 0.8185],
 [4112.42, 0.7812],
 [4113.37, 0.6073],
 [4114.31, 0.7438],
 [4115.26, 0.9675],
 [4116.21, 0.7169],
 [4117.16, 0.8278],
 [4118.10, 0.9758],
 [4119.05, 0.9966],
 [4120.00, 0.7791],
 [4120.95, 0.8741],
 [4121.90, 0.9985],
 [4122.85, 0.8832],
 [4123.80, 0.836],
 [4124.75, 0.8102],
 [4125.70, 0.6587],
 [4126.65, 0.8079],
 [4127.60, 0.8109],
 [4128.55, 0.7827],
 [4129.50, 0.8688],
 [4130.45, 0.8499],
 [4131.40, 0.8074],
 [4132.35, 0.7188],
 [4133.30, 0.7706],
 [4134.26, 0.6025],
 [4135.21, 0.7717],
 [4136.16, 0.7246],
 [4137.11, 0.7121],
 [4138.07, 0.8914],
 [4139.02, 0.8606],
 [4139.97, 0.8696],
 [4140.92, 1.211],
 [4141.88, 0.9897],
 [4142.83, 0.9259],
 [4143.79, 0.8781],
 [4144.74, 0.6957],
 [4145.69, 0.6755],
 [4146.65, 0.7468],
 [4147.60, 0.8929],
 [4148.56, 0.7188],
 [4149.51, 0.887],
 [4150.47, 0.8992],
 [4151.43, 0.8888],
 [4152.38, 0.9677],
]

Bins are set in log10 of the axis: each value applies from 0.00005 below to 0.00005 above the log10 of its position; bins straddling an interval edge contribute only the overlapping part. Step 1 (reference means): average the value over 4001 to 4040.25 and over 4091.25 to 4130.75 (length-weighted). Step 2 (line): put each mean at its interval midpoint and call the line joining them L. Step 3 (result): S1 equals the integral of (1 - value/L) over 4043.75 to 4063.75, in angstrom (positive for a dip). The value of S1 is 0.6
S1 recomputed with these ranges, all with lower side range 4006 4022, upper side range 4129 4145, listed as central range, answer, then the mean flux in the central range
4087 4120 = -0.7 angstrom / 0.835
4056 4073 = 1.2 angstrom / 0.744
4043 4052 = 0.9 angstrom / 0.714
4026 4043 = -0.4 angstrom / 0.802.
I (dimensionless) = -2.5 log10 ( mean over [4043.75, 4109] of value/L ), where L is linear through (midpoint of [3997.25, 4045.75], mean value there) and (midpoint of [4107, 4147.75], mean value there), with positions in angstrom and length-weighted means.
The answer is 0.02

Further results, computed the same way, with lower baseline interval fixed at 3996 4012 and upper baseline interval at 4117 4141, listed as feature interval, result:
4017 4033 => -0.170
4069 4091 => -0.065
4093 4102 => -0.074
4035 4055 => -0.062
